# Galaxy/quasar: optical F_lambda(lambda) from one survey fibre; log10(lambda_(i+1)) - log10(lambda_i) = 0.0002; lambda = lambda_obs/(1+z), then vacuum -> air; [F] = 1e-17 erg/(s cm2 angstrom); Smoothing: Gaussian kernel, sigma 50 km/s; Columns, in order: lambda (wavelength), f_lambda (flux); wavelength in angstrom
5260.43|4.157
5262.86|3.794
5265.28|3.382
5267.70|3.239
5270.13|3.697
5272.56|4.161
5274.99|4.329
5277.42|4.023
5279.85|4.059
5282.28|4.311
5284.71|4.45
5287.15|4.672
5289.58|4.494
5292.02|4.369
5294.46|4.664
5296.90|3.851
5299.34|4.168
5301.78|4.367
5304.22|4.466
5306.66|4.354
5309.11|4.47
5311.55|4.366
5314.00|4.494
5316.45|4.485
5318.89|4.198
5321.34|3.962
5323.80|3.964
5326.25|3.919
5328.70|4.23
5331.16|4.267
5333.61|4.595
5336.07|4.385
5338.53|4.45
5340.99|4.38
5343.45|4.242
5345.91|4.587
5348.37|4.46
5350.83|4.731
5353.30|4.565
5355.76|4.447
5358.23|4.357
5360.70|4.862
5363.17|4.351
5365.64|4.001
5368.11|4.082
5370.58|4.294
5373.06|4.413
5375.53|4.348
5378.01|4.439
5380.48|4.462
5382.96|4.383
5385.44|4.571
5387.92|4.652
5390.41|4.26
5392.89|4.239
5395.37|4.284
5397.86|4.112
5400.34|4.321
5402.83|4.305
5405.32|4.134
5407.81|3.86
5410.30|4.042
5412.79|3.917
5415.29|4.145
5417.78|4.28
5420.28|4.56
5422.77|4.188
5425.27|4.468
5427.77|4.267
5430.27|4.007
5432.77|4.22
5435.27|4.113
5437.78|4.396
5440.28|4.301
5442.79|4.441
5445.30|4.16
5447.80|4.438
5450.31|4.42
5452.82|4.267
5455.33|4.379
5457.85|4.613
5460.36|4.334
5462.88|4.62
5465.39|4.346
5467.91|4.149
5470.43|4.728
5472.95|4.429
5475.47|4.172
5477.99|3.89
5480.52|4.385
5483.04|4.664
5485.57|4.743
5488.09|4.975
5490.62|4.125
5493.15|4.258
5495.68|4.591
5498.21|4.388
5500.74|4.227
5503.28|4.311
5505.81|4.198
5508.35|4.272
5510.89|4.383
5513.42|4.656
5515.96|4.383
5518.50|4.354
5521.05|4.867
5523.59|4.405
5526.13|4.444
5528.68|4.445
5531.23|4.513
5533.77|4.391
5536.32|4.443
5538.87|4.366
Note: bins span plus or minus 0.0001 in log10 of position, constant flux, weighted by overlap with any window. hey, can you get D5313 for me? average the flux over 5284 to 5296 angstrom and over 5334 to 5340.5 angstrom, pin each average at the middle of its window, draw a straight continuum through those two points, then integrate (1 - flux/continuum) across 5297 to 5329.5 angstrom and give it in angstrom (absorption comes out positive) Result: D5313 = 1.61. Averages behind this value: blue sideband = 4.51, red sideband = 4.43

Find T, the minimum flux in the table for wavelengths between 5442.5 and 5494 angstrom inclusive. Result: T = 3.89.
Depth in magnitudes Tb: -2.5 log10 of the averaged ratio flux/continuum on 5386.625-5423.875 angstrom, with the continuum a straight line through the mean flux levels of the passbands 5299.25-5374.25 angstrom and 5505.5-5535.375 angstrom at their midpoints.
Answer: 0.04 mag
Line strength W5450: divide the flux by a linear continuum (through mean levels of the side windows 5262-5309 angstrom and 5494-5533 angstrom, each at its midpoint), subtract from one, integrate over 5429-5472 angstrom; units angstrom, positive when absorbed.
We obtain 0.04 angstrom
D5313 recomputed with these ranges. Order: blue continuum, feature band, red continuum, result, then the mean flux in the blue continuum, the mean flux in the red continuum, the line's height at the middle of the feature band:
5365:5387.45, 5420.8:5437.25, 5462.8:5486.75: 0.5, 4.35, 4.4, 4.38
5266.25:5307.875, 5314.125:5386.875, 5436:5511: -1.6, 4.21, 4.38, 4.27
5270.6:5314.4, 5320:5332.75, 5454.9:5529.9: 0.8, 4.32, 4.42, 4.34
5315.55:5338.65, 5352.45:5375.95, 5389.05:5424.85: -0.9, 4.23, 4.2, 4.22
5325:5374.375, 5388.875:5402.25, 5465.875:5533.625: 0.4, 4.38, 4.42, 4.39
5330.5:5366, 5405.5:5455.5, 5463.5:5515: 2.1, 4.46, 4.4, 4.42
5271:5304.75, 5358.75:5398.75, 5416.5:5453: -0.5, 4.3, 4.3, 4.3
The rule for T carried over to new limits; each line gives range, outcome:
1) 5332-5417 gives 3.86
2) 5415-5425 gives 4.145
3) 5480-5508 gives 4.125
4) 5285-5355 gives 3.851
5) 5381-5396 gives 4.239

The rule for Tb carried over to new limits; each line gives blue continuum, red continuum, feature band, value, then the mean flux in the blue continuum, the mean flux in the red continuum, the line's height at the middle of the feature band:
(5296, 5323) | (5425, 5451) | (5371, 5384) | -0.03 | 4.29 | 4.28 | 4.29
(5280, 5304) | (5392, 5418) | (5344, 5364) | -0.07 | 4.36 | 4.14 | 4.24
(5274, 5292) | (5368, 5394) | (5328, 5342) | -0.01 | 4.34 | 4.39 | 4.37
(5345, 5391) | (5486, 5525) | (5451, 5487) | 0.01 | 4.44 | 4.43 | 4.43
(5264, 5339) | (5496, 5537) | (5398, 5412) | 0.05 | 4.22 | 4.42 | 4.32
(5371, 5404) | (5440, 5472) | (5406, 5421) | 0.07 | 4.37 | 4.4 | 4.38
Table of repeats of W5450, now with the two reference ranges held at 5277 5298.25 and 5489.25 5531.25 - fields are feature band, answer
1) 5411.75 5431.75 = 0.6 angstrom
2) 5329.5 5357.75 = -0.7 angstrom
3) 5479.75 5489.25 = -0.7 angstrom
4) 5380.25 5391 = -0.3 angstrom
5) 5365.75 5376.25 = 0.3 angstrom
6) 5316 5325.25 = 0.5 angstrom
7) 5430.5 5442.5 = 0.3 angstrom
